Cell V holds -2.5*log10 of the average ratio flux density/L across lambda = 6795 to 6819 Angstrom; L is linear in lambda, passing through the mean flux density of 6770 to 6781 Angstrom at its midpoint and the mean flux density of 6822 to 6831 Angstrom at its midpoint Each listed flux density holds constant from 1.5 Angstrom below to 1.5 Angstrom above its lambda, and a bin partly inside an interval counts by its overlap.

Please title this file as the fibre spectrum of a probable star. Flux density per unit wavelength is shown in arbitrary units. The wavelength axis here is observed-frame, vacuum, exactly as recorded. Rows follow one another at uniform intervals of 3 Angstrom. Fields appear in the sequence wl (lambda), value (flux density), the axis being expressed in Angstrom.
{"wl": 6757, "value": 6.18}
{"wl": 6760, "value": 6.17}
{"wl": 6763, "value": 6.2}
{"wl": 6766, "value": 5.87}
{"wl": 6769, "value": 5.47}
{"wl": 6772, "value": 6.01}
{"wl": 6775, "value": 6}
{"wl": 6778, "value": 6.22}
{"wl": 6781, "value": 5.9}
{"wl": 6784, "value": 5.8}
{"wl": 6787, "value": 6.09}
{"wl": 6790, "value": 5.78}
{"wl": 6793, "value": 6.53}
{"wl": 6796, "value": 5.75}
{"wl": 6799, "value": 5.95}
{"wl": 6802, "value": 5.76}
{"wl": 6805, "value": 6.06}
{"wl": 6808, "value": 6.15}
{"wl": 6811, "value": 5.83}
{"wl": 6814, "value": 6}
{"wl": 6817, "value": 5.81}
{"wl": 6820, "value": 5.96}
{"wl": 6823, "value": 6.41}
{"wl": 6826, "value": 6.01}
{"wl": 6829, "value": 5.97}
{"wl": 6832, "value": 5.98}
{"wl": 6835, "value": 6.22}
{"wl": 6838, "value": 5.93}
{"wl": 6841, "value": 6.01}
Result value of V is 0.03 mag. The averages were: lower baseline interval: 6.03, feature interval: 5.92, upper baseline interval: 6.11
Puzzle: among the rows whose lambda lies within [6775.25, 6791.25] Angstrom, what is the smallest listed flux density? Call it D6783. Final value 5.78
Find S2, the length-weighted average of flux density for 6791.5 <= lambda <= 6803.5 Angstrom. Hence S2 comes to 6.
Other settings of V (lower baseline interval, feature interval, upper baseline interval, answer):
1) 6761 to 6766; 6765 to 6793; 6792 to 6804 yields 0.02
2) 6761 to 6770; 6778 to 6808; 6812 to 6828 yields 0.00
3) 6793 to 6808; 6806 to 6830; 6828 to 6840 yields 0.00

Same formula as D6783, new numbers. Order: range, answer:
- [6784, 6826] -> 5.75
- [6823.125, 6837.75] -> 5.97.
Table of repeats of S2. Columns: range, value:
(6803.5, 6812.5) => 6.01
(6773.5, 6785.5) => 5.98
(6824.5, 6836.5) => 6.04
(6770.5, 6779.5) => 6.08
